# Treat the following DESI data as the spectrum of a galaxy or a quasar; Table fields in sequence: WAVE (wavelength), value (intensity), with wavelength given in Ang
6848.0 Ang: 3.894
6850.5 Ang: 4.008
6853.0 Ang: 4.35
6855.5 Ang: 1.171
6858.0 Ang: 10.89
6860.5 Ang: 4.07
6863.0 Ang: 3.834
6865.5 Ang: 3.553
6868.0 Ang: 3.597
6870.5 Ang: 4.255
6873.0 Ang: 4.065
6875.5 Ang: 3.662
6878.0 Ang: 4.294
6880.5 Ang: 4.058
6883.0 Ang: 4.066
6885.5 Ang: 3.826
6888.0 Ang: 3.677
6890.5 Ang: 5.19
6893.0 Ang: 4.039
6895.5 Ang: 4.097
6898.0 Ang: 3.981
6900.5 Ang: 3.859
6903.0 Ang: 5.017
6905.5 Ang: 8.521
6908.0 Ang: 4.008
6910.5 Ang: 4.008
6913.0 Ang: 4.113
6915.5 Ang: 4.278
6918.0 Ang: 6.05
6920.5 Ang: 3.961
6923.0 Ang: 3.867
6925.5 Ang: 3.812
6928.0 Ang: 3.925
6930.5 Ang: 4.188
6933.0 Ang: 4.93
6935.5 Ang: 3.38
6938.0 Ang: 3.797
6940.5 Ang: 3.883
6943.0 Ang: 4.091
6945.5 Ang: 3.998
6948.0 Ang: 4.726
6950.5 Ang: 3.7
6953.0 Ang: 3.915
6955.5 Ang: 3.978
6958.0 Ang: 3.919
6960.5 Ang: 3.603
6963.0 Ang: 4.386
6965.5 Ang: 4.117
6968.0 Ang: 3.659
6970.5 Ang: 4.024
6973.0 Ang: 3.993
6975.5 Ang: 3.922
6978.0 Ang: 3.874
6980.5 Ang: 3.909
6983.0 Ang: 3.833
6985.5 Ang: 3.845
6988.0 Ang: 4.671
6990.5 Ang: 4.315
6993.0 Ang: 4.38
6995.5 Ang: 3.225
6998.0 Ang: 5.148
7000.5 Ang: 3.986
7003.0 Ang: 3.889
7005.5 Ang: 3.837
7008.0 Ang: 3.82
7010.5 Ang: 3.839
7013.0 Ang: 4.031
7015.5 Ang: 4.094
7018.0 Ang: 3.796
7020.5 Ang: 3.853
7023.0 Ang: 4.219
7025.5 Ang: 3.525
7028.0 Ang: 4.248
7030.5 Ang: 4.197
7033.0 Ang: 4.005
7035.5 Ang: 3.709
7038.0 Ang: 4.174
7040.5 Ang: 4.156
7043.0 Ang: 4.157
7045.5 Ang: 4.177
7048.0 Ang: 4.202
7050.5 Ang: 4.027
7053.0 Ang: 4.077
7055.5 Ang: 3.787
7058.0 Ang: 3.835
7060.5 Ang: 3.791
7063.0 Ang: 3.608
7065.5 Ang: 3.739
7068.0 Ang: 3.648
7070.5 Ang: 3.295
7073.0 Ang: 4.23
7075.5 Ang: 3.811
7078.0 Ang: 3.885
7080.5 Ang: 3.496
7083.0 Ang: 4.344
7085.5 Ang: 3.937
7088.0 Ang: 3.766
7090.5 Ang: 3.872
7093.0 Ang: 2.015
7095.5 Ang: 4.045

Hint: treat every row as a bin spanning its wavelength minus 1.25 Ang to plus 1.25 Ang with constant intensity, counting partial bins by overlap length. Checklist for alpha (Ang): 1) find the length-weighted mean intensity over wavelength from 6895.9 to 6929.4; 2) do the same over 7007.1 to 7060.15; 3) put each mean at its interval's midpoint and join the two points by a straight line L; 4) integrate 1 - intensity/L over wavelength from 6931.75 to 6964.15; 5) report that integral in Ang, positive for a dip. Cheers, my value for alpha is 2.72 Ang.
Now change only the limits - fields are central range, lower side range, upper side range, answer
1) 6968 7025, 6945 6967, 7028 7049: 0.9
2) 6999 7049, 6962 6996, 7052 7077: -1.4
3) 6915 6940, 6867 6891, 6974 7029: -1.1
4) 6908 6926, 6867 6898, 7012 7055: -1.1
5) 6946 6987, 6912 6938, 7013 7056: 1.8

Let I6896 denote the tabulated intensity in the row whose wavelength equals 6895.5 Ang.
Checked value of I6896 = 4.097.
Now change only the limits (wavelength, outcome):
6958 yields 3.919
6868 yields 3.597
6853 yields 4.35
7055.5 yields 3.787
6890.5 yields 5.19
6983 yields 3.833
